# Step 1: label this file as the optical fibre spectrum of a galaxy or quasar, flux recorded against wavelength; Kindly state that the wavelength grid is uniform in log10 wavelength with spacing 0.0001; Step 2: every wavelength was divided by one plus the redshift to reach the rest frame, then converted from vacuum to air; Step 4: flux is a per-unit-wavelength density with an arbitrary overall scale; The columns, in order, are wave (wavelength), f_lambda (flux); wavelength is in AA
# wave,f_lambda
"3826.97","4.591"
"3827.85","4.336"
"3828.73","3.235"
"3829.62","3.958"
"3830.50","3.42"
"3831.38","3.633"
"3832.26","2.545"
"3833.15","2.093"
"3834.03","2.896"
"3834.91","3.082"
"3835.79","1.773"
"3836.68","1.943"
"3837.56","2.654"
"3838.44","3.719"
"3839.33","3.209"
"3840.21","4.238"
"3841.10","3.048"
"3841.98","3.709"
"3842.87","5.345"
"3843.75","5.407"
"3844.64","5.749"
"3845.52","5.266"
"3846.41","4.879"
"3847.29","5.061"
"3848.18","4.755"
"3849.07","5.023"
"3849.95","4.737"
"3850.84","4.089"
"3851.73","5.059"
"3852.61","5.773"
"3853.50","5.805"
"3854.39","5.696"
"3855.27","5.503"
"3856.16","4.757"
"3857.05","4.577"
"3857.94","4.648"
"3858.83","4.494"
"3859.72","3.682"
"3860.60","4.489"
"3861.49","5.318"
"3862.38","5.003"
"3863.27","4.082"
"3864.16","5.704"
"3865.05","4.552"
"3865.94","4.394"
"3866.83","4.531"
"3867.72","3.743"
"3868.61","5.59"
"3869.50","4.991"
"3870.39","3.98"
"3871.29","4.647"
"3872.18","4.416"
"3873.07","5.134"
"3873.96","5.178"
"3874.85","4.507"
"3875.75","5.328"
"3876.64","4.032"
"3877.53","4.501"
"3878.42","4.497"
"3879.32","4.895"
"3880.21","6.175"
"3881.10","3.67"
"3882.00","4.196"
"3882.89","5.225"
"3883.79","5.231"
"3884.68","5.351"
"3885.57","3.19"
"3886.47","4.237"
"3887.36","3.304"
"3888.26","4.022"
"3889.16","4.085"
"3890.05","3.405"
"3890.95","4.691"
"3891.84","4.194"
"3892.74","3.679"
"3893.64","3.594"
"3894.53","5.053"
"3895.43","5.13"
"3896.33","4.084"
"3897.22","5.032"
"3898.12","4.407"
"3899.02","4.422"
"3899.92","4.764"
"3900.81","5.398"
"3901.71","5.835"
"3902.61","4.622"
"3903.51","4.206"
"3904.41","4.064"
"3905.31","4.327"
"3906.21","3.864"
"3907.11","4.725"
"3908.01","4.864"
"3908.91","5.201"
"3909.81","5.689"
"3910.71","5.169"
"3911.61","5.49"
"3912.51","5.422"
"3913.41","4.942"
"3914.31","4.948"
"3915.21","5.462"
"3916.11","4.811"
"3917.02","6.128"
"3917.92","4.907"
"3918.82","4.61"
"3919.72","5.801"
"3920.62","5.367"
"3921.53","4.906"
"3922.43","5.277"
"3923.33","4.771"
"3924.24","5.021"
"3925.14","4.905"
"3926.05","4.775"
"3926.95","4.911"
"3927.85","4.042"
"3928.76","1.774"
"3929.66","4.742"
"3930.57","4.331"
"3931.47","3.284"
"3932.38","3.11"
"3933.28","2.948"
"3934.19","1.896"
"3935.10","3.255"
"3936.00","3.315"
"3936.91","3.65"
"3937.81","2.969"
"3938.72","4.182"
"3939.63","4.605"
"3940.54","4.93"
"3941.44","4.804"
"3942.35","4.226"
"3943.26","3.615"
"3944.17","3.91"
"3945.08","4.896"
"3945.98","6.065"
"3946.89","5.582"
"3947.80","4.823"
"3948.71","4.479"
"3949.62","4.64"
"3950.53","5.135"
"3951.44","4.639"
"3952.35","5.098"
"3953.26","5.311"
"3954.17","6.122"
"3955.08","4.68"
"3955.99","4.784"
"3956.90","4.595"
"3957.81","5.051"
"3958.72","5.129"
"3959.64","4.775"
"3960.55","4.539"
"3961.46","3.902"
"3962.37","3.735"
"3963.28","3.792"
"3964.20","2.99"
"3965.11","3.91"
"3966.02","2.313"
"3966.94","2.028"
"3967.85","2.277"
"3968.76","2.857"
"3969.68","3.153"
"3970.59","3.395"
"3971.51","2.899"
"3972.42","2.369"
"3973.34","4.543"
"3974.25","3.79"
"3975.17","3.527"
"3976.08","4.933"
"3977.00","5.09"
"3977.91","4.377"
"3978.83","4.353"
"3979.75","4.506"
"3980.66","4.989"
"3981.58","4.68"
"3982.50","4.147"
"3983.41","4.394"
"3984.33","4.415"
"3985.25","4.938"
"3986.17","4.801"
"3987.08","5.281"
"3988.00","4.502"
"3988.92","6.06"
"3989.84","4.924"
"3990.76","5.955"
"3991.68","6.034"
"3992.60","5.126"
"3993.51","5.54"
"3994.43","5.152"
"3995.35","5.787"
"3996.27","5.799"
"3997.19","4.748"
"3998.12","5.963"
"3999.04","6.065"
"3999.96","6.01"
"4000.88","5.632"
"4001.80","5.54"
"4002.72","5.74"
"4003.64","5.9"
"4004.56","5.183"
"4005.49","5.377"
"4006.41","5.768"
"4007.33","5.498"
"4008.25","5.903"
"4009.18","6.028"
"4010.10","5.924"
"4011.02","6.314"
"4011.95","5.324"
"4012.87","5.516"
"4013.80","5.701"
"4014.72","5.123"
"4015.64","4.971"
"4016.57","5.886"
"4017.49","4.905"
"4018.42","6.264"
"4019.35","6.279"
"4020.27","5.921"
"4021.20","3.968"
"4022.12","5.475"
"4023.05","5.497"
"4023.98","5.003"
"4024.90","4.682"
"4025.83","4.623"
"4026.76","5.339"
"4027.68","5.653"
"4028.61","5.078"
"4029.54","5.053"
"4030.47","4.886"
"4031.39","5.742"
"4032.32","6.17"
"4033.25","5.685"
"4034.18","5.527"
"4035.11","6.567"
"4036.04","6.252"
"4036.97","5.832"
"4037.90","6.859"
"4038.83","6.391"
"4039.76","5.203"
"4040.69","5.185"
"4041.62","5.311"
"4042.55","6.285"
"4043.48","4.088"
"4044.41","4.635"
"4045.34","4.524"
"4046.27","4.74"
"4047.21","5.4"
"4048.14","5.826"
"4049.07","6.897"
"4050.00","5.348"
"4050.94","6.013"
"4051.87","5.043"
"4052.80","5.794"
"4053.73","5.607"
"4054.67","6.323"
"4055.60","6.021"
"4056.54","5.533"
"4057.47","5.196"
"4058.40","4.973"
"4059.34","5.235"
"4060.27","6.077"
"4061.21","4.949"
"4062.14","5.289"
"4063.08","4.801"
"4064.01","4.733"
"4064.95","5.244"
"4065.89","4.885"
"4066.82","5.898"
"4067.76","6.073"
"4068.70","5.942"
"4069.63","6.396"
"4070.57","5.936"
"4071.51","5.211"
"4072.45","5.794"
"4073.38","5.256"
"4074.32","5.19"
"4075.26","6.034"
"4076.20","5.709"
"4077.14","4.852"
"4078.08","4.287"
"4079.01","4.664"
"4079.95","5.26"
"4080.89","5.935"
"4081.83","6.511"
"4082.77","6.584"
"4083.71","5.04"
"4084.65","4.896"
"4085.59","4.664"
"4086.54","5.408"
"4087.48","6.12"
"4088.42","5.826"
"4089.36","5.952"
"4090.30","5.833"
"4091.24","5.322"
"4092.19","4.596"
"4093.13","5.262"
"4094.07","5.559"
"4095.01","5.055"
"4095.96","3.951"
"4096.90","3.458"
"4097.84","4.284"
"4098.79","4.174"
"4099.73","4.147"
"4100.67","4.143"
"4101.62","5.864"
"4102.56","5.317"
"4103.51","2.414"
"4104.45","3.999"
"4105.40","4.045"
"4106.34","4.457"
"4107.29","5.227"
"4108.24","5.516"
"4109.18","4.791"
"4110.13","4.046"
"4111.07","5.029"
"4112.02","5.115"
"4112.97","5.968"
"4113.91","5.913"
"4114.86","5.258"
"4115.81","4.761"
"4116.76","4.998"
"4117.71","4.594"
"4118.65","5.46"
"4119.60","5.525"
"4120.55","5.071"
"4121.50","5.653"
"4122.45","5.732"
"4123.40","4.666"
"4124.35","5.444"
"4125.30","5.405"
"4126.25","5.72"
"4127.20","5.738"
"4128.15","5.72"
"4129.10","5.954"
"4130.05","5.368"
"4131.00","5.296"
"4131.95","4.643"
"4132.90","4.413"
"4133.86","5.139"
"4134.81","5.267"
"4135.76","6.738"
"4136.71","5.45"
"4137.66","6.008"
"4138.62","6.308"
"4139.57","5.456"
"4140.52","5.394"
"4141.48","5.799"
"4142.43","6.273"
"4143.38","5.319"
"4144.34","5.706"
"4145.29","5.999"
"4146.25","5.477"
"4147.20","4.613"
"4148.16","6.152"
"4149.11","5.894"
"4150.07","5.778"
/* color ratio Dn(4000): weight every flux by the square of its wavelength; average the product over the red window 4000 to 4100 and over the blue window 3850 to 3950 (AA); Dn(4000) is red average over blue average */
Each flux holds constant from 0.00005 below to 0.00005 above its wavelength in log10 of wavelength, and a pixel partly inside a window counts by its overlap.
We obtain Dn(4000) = 1.3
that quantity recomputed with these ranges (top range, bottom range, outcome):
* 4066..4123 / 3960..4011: 1.16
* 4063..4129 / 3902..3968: 1.26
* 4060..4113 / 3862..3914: 1.22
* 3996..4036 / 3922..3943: 1.45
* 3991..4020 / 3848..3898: 1.30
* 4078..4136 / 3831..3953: 1.27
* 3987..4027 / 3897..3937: 1.26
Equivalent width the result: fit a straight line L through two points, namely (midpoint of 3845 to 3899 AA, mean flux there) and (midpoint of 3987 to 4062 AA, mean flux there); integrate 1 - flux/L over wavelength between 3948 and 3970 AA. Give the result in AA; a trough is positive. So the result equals 4.1 AA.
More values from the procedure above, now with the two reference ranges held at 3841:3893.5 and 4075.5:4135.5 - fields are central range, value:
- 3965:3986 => 4.5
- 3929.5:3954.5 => 2.7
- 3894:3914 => -0.5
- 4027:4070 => -4.7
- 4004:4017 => -1.8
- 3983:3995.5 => -0.8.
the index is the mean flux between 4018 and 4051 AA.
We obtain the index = 5.5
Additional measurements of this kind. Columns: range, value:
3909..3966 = 4.53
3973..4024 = 5.27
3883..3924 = 4.73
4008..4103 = 5.41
